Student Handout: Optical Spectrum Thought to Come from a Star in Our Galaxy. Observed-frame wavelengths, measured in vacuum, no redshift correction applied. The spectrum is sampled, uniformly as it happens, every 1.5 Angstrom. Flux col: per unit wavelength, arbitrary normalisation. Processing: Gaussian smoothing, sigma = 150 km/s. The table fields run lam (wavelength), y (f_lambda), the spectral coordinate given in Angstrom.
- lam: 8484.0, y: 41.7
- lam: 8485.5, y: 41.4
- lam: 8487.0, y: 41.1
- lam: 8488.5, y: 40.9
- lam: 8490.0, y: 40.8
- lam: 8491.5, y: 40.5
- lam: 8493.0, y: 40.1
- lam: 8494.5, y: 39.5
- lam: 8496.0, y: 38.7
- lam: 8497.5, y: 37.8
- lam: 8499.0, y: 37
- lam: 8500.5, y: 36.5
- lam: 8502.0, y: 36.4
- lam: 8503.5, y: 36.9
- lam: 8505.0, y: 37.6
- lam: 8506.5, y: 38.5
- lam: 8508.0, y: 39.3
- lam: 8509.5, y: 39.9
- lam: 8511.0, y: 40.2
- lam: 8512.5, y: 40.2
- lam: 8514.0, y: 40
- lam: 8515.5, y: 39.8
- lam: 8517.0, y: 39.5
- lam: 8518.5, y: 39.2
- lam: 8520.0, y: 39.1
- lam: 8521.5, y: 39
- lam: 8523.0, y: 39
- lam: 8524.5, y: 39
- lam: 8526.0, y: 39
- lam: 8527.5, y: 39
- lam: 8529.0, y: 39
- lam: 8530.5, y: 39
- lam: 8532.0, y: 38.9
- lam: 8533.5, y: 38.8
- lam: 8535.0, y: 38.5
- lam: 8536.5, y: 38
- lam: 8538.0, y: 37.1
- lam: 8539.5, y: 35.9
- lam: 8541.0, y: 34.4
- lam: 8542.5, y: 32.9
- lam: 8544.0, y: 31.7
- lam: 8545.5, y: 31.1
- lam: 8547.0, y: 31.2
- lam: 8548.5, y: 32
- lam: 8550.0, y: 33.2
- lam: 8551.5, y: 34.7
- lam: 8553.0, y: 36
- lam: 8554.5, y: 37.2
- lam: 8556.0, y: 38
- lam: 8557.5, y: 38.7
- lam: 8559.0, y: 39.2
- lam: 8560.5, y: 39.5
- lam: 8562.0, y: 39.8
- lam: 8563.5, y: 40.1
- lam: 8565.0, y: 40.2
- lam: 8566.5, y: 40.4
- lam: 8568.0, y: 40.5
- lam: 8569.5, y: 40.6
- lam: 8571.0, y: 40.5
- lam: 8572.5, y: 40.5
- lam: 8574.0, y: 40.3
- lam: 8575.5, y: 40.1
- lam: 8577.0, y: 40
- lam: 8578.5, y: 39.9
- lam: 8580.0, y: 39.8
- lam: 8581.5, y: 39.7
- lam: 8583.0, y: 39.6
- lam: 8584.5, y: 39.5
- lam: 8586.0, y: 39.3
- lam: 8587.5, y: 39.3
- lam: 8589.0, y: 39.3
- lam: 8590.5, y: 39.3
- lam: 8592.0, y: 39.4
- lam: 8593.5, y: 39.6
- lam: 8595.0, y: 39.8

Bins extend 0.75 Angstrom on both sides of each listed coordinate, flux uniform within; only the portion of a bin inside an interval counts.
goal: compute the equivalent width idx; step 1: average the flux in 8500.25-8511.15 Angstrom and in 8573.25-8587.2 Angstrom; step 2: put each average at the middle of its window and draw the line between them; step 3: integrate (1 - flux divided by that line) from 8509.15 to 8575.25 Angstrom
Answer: 1.6 Angstrom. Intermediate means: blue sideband 38.1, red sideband 39.8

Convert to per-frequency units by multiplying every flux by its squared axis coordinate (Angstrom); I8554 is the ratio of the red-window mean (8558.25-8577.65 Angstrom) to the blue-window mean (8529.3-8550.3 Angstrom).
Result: 1.14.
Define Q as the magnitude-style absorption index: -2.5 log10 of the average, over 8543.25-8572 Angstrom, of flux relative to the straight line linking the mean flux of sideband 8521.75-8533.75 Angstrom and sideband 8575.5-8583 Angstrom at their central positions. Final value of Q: 0.067 mag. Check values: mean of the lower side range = 39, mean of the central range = 37.1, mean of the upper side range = 39.9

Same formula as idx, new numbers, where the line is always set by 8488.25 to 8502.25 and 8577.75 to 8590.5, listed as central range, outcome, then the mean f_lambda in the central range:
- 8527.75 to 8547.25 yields 1.5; 36.1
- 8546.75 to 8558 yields 1.2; 35.2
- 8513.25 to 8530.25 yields -0.1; 39.2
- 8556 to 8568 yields -0.1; 39.6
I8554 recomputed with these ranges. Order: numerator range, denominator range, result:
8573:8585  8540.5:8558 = 1.17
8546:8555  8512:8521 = 0.86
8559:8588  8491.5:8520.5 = 1.05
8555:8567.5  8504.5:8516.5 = 1.01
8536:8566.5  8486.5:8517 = 0.94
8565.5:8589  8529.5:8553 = 1.14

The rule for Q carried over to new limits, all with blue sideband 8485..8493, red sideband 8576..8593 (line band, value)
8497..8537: 0.05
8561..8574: -0.01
